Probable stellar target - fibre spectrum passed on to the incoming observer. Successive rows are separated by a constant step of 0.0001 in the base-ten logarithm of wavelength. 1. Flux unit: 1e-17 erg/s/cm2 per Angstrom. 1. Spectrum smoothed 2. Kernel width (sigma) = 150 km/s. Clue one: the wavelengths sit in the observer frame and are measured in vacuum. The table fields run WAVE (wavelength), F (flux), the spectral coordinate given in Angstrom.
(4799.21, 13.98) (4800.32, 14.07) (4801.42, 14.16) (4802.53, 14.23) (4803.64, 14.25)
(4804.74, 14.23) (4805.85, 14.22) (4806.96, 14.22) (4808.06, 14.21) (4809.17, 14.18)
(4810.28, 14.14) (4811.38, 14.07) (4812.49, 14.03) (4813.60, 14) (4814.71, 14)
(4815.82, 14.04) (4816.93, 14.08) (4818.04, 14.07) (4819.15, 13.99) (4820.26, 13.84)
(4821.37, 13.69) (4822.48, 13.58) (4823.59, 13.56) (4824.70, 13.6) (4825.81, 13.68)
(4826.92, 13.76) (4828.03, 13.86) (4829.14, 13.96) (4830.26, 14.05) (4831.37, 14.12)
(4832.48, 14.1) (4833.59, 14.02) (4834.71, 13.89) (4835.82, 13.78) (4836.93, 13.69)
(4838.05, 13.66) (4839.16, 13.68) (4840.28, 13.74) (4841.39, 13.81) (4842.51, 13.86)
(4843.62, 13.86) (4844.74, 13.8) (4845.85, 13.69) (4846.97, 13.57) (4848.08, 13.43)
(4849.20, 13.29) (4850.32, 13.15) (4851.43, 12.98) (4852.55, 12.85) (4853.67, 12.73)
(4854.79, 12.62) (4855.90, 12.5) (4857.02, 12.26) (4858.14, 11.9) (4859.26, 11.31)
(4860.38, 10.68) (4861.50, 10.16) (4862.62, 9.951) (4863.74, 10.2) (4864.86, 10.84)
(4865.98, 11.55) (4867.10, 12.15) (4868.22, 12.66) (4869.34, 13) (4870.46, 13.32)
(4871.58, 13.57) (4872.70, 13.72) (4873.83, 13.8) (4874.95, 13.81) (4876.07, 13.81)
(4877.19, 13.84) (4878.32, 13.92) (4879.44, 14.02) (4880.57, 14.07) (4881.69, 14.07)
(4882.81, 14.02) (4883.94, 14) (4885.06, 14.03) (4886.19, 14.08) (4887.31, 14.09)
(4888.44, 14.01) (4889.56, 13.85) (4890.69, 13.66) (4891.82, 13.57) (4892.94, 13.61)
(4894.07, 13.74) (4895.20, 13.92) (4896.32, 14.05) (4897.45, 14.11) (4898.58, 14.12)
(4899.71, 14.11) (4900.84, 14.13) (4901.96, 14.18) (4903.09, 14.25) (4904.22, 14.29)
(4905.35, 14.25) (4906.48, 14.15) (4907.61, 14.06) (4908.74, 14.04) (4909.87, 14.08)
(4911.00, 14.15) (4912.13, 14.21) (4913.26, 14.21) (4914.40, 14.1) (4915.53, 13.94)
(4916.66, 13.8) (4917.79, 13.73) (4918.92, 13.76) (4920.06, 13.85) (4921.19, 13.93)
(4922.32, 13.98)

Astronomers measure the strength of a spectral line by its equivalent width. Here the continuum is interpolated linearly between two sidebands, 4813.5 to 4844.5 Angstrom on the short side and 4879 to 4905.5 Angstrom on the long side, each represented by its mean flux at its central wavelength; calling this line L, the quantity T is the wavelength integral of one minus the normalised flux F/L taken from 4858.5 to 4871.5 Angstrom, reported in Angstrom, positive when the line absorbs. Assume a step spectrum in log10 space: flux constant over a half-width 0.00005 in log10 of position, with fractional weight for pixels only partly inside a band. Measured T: 2.3 Angstrom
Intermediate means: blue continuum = 13.9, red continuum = 14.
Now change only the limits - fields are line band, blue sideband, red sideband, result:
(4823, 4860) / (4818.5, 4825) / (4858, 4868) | -3.0 Angstrom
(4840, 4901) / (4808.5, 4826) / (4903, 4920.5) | 3.5 Angstrom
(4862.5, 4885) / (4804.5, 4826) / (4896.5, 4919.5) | 1.5 Angstrom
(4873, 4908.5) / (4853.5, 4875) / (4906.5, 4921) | -2.4 Angstrom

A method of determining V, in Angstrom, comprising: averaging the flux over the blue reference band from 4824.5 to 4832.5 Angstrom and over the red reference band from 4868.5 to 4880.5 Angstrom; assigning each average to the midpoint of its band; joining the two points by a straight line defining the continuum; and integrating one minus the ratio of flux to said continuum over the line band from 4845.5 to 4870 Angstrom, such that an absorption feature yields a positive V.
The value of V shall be 2.9 Angstrom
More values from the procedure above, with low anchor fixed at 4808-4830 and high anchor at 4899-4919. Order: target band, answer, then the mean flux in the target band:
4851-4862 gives 1.56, 12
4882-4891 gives 0.04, 14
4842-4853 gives 0.40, 13.5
